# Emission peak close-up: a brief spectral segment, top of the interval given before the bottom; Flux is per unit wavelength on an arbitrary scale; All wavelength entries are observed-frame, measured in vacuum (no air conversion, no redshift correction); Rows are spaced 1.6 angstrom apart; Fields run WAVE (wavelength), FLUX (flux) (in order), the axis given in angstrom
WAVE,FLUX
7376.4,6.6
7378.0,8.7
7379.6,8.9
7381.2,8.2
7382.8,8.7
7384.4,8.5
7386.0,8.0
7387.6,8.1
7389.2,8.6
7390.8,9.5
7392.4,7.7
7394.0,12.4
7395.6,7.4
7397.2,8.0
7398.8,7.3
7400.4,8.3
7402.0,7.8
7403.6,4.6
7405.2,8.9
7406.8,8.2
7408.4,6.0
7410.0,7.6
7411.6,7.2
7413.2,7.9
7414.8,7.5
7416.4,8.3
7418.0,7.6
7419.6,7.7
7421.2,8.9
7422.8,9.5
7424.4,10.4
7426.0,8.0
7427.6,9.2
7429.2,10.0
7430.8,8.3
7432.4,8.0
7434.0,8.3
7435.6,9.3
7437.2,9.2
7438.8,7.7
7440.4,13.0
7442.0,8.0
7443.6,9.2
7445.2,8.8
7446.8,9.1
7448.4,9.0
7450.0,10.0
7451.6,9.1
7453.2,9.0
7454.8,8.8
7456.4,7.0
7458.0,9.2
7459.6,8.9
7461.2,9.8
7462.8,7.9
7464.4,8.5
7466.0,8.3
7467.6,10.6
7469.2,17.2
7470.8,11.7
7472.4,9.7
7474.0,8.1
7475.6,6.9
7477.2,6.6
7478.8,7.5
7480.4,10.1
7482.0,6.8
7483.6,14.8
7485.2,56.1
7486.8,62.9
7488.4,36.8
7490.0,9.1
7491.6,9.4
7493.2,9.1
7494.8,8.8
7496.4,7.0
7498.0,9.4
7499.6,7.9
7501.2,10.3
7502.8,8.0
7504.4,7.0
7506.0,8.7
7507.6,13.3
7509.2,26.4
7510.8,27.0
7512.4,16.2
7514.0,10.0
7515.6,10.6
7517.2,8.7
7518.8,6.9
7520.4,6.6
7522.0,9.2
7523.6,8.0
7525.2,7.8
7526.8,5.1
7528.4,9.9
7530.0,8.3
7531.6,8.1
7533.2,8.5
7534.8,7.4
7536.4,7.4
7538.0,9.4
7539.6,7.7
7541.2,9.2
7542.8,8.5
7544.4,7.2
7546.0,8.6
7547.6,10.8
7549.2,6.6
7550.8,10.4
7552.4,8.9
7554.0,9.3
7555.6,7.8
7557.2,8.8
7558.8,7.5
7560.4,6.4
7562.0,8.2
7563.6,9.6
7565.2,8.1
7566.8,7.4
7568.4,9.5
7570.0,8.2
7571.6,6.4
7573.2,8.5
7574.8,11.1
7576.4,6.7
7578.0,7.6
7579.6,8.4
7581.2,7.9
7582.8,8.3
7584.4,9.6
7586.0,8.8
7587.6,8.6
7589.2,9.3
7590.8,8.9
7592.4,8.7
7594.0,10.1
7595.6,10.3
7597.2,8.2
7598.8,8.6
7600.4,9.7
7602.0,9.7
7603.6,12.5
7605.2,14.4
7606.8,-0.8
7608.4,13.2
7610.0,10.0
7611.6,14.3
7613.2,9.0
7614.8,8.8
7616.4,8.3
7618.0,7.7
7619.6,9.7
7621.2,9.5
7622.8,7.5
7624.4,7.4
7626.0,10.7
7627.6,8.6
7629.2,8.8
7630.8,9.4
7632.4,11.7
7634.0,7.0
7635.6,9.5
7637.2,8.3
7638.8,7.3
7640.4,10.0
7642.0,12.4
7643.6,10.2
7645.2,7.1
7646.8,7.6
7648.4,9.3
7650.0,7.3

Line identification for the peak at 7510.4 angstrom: [N II]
